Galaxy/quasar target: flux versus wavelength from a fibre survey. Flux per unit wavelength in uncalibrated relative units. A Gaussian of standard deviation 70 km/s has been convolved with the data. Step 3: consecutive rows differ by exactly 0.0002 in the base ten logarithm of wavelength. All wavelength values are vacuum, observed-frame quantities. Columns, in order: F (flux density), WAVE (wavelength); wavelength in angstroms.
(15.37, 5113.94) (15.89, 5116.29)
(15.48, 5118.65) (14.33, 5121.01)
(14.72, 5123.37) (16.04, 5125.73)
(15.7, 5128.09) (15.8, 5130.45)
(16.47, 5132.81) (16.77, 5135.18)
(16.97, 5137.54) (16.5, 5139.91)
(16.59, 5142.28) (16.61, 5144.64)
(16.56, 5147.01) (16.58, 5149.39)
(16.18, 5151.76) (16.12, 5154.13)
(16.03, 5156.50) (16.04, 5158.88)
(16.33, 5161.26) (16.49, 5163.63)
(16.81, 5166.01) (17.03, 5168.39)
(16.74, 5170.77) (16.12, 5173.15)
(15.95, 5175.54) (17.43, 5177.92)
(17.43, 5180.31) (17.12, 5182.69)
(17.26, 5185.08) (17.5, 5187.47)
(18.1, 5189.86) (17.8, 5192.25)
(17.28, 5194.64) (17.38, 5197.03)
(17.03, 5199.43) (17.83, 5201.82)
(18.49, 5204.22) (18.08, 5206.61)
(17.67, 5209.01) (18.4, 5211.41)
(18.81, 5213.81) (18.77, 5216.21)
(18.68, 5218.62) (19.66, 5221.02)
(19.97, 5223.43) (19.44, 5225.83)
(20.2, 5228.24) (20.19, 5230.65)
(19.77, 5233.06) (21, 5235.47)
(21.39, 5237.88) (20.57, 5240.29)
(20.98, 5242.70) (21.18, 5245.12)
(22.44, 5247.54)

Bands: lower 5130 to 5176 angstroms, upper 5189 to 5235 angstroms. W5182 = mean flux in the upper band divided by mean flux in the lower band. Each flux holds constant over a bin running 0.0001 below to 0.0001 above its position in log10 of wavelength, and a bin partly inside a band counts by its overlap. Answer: 1.13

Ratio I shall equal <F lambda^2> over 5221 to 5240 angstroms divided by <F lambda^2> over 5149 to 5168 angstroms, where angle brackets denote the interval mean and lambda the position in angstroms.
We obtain 1.3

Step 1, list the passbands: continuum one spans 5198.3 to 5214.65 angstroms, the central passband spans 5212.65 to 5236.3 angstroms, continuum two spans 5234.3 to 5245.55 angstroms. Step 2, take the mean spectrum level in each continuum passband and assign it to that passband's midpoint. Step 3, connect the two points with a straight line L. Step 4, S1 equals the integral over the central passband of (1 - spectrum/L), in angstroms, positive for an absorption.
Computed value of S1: 0.0 angstroms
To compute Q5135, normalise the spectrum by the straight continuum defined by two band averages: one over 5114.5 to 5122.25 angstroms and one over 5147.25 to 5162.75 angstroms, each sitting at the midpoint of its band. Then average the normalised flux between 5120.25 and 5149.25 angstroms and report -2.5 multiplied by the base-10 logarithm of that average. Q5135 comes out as -0.03 mag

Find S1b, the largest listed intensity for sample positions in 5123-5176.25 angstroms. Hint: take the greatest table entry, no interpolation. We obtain 17.03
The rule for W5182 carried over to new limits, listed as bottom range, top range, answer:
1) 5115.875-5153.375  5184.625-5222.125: 1.12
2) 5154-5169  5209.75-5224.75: 1.16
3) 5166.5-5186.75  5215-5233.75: 1.16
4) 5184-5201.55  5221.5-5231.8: 1.14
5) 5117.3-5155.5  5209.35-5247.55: 1.24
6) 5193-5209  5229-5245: 1.17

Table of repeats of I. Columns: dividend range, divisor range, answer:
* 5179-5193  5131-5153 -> 1.08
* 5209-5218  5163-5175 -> 1.13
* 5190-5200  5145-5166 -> 1.09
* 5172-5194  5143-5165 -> 1.06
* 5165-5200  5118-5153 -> 1.08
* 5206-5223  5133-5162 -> 1.16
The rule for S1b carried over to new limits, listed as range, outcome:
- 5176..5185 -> 17.43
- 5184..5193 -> 18.1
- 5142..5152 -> 16.61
